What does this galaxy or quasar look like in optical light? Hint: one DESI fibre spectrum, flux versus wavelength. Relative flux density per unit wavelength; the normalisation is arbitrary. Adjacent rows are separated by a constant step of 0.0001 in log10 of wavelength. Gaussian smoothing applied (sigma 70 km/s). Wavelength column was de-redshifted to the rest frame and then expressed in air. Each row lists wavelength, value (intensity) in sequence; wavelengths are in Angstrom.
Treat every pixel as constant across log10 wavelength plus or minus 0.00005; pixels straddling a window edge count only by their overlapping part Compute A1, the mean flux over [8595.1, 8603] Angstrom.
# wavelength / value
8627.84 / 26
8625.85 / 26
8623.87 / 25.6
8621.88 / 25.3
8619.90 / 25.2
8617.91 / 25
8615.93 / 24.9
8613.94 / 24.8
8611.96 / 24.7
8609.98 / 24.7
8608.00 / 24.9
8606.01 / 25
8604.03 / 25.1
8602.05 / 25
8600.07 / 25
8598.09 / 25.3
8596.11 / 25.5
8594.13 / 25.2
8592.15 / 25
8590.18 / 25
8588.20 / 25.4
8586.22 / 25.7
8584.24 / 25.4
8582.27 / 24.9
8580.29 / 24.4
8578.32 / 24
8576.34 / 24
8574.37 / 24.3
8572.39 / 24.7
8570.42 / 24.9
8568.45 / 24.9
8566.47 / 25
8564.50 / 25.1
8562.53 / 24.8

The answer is 25.2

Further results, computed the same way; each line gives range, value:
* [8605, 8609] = 24.9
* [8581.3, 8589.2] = 25.3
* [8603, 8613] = 24.9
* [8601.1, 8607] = 25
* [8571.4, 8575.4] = 24.5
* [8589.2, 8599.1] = 25.2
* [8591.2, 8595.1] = 25.1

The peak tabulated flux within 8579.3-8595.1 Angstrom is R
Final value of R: 25.7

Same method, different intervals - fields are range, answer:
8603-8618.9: 25.1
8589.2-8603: 25.5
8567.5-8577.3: 24.9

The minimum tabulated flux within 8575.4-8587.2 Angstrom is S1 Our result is 24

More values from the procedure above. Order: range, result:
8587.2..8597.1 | 25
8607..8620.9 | 24.7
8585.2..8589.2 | 25.4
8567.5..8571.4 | 24.9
